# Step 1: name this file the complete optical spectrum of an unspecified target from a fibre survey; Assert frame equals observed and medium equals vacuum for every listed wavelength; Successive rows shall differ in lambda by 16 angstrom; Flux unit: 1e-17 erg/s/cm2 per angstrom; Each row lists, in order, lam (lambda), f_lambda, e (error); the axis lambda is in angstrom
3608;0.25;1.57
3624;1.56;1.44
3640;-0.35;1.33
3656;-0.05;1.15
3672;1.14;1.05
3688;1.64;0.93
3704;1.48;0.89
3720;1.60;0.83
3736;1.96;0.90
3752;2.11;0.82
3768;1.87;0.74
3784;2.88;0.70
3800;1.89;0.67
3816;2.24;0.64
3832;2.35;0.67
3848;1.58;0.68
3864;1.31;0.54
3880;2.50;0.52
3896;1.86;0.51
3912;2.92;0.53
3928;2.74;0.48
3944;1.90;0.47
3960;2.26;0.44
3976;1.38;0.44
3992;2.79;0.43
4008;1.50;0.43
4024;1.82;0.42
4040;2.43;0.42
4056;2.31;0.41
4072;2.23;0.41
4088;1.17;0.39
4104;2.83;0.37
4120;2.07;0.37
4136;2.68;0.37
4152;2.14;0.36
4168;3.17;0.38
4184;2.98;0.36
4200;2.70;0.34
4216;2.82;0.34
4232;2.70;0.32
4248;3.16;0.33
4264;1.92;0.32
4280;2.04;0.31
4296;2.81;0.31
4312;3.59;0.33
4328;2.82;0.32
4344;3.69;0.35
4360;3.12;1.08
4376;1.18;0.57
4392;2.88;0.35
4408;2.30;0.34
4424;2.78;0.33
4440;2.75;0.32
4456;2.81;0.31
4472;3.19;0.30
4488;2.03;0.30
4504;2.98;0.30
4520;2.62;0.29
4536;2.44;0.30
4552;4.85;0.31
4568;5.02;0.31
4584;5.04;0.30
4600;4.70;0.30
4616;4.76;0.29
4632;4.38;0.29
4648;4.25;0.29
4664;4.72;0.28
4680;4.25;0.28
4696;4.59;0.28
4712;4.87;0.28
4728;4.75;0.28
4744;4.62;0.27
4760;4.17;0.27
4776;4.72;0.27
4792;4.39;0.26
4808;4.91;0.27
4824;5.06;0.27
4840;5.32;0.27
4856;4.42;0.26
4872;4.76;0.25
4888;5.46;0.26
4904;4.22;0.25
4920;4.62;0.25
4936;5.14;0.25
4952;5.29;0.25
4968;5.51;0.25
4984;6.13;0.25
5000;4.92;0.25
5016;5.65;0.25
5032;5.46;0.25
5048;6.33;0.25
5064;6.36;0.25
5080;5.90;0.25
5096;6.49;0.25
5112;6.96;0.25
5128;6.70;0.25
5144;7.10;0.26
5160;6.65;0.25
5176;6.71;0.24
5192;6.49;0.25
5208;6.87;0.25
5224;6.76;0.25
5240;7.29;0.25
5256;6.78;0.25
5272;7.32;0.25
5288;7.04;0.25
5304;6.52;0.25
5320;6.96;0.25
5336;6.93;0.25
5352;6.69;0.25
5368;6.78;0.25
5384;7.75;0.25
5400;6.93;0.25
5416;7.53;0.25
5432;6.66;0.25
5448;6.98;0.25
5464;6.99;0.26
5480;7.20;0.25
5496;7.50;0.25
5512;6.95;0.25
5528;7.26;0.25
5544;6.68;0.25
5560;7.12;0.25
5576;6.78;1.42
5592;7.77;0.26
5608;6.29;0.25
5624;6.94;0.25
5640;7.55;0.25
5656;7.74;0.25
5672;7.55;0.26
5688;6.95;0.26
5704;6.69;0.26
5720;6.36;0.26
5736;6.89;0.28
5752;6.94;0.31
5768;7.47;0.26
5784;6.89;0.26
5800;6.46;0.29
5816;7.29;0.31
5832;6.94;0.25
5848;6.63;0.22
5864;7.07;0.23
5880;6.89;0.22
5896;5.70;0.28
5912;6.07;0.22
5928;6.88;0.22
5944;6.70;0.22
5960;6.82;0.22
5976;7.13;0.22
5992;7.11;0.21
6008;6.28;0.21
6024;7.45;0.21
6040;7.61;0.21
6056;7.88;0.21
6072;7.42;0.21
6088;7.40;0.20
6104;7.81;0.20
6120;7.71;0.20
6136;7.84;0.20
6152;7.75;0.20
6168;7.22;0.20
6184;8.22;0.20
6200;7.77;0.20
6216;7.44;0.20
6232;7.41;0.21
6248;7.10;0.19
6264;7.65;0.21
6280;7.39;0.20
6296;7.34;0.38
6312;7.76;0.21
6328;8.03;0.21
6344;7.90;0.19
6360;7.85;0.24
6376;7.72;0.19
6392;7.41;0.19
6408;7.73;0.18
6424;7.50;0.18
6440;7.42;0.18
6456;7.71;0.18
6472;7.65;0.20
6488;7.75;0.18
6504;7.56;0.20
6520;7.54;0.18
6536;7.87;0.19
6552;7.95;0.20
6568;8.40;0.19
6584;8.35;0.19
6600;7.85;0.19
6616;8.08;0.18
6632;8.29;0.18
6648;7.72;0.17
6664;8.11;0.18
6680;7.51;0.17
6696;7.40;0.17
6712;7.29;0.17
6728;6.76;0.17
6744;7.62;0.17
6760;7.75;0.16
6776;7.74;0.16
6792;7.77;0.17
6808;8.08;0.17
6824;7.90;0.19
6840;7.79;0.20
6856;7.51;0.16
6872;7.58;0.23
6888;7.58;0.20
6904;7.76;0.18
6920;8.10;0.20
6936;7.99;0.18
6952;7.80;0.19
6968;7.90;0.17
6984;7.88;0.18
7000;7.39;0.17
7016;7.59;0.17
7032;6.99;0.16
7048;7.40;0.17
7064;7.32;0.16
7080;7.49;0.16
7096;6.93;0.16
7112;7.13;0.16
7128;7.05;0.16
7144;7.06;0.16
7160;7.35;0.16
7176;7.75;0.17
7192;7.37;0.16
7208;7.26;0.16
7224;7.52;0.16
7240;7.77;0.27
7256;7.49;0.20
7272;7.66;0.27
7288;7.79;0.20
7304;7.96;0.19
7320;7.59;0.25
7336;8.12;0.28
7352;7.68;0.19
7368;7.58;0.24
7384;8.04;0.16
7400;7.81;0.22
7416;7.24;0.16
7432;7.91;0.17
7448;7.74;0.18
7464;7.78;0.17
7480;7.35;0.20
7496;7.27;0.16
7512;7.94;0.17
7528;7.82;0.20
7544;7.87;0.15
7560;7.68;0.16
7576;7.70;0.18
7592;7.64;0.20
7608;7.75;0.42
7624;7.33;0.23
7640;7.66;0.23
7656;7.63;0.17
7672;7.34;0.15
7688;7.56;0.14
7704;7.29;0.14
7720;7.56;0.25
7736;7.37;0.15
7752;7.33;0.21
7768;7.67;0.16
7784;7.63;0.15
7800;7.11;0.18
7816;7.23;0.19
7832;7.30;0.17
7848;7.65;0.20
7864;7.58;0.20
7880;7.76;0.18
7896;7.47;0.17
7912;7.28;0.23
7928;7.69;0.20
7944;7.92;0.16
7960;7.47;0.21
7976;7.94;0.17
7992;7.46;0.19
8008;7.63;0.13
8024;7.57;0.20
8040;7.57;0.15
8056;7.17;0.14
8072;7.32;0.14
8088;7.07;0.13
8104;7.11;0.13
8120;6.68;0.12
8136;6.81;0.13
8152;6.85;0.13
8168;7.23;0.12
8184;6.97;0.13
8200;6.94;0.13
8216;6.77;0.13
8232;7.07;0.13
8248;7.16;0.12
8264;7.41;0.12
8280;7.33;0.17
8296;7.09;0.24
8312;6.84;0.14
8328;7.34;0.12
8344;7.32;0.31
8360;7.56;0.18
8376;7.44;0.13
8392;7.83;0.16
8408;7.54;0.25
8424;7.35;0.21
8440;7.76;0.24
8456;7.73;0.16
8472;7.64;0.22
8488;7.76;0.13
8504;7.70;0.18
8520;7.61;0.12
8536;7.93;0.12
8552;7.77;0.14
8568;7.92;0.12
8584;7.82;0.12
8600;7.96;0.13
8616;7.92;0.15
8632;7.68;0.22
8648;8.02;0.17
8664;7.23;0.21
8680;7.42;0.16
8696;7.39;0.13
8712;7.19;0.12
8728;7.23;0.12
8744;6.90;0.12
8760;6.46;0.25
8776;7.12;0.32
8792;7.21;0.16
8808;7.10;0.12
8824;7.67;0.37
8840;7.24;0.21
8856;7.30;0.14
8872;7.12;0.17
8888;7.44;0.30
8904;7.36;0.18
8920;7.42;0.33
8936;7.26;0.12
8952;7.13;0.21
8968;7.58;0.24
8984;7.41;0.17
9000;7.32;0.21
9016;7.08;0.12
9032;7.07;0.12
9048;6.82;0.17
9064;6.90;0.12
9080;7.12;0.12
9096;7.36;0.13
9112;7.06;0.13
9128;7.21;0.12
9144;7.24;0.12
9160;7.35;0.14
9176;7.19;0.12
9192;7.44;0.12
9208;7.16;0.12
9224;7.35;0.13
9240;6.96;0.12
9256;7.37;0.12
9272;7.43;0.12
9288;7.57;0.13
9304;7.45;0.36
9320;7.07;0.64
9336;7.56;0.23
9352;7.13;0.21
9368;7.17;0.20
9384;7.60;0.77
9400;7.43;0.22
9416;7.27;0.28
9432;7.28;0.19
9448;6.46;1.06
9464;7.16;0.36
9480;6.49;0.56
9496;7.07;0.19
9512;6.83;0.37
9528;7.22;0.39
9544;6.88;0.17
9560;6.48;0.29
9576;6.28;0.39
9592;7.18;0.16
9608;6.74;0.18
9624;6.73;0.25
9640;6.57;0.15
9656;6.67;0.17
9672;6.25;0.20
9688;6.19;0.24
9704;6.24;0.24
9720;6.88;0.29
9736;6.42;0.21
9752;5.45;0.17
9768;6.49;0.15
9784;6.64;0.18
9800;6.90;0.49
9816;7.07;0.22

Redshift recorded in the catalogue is 0.141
